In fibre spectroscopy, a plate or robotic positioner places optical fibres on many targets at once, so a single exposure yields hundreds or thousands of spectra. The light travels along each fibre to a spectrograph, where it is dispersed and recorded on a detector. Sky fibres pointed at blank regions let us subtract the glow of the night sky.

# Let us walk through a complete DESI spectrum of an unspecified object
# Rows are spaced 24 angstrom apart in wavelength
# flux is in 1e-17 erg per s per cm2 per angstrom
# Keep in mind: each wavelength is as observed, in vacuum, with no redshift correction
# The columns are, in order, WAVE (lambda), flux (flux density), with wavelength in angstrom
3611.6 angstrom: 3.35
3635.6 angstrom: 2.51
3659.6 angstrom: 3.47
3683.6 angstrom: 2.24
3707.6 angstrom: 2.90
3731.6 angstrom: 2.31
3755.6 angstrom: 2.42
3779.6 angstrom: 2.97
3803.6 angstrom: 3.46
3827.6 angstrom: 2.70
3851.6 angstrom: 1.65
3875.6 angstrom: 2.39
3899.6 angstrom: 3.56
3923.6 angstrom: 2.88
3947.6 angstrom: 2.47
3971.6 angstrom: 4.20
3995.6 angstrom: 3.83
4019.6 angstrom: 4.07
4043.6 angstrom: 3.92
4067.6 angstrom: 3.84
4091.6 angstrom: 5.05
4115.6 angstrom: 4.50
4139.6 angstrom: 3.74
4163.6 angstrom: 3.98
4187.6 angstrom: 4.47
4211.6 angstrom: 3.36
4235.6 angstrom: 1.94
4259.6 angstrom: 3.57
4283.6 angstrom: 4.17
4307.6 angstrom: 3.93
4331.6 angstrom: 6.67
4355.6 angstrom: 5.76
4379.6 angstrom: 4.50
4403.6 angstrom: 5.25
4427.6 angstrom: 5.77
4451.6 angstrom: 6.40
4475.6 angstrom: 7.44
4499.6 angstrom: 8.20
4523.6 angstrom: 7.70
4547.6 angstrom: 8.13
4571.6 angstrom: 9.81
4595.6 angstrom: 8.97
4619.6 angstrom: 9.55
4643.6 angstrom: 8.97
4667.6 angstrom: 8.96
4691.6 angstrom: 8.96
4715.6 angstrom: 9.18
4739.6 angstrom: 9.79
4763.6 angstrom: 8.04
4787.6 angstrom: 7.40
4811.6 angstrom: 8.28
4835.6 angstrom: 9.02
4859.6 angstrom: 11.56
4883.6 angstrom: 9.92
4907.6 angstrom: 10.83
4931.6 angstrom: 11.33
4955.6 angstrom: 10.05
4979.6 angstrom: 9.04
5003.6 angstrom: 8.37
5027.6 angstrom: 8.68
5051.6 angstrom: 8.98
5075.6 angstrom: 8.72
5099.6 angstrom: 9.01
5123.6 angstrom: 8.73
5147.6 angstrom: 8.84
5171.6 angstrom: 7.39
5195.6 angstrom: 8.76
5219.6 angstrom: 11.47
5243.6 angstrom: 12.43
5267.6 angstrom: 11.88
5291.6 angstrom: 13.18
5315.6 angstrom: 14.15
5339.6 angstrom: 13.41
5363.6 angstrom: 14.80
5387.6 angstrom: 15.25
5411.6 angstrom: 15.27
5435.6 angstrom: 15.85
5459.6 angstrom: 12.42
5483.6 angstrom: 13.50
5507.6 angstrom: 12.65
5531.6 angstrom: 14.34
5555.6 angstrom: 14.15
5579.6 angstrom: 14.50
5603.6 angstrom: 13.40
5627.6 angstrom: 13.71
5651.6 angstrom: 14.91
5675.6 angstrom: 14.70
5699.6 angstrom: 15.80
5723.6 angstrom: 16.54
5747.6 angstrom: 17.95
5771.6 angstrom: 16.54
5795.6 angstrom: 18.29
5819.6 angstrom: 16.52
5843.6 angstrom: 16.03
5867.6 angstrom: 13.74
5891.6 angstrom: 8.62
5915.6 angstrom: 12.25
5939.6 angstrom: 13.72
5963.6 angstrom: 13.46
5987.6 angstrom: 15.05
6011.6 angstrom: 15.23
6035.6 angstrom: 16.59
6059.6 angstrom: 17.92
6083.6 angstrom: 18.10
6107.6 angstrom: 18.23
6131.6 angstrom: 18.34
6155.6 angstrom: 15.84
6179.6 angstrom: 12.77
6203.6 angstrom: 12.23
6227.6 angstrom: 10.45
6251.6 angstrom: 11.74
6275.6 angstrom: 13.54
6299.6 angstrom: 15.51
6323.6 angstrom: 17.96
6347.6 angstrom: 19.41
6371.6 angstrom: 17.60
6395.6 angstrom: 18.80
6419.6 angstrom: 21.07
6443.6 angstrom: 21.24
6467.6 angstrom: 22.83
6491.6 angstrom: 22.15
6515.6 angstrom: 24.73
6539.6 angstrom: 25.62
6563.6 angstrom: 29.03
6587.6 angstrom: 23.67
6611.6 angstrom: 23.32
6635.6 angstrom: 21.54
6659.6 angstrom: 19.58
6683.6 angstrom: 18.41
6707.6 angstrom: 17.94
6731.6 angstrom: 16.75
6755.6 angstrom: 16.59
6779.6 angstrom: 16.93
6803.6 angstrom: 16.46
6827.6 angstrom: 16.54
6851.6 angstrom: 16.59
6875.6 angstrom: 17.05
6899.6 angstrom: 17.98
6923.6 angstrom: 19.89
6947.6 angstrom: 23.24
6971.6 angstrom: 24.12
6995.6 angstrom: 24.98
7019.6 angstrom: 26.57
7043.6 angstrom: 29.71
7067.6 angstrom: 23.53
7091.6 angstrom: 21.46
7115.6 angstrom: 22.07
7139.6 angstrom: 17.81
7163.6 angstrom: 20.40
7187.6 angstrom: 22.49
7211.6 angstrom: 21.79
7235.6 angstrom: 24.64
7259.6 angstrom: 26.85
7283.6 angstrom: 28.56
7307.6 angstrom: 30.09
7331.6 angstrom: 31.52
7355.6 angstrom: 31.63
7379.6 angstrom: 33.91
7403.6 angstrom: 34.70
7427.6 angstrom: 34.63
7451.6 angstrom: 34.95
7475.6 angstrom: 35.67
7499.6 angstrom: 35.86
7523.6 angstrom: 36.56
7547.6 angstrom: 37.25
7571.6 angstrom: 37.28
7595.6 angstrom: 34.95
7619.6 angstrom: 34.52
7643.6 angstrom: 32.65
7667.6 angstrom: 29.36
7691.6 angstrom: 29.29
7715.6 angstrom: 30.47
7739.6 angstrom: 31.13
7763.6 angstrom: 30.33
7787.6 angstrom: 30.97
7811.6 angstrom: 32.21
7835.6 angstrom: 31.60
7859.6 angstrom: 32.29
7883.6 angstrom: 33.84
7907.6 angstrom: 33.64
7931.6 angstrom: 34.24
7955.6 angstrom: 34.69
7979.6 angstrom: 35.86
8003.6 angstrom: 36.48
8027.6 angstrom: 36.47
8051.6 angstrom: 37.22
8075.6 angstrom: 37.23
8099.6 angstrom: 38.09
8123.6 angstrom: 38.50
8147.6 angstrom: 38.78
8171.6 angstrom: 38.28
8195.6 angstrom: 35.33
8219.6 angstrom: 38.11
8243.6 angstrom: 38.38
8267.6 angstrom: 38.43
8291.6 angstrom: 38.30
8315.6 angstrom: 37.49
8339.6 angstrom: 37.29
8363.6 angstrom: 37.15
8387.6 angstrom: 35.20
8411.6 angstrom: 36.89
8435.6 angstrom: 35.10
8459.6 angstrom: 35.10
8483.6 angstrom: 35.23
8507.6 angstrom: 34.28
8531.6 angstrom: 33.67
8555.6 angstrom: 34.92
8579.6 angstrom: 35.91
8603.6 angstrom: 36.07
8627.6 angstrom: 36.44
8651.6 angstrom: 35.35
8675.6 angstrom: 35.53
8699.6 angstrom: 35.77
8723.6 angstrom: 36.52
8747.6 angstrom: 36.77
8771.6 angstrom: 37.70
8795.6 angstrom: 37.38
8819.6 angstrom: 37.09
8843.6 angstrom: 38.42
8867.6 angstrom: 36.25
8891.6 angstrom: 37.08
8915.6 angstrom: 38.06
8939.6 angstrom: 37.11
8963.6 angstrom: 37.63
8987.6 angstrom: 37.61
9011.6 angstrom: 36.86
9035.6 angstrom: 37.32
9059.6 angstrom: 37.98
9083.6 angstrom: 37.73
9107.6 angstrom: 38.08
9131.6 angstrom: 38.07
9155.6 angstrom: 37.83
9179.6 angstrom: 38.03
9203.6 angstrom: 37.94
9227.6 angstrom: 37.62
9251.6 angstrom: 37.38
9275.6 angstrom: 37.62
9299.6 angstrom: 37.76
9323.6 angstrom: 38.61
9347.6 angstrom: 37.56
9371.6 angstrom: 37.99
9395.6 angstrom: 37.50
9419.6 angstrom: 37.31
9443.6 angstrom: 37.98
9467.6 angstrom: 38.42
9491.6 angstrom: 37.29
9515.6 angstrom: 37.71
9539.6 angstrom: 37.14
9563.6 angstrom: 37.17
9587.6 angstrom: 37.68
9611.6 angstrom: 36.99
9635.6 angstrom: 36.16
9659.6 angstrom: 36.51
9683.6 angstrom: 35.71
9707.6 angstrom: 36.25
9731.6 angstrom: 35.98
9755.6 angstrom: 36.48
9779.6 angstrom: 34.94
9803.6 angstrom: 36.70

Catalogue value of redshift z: 0.000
